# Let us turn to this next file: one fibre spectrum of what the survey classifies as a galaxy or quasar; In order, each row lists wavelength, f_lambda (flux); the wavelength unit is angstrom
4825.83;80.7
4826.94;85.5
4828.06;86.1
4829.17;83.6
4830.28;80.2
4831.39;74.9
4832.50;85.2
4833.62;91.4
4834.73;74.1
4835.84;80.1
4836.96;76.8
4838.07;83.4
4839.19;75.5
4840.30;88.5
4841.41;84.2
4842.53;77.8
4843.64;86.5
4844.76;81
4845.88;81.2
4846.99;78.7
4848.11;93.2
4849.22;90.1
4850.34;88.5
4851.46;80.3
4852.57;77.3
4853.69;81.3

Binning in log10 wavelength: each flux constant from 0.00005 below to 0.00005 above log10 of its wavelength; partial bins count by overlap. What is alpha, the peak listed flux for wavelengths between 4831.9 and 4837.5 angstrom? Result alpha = 91.4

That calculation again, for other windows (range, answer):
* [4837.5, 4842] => 88.5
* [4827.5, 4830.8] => 86.1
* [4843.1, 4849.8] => 93.2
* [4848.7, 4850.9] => 90.1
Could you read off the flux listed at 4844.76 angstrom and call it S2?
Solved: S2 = 81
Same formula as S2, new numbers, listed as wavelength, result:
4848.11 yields 93.2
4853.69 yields 81.3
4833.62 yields 91.4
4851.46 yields 80.3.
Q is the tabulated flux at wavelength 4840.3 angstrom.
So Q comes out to 88.5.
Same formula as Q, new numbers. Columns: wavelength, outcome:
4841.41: 84.2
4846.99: 78.7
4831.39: 74.9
